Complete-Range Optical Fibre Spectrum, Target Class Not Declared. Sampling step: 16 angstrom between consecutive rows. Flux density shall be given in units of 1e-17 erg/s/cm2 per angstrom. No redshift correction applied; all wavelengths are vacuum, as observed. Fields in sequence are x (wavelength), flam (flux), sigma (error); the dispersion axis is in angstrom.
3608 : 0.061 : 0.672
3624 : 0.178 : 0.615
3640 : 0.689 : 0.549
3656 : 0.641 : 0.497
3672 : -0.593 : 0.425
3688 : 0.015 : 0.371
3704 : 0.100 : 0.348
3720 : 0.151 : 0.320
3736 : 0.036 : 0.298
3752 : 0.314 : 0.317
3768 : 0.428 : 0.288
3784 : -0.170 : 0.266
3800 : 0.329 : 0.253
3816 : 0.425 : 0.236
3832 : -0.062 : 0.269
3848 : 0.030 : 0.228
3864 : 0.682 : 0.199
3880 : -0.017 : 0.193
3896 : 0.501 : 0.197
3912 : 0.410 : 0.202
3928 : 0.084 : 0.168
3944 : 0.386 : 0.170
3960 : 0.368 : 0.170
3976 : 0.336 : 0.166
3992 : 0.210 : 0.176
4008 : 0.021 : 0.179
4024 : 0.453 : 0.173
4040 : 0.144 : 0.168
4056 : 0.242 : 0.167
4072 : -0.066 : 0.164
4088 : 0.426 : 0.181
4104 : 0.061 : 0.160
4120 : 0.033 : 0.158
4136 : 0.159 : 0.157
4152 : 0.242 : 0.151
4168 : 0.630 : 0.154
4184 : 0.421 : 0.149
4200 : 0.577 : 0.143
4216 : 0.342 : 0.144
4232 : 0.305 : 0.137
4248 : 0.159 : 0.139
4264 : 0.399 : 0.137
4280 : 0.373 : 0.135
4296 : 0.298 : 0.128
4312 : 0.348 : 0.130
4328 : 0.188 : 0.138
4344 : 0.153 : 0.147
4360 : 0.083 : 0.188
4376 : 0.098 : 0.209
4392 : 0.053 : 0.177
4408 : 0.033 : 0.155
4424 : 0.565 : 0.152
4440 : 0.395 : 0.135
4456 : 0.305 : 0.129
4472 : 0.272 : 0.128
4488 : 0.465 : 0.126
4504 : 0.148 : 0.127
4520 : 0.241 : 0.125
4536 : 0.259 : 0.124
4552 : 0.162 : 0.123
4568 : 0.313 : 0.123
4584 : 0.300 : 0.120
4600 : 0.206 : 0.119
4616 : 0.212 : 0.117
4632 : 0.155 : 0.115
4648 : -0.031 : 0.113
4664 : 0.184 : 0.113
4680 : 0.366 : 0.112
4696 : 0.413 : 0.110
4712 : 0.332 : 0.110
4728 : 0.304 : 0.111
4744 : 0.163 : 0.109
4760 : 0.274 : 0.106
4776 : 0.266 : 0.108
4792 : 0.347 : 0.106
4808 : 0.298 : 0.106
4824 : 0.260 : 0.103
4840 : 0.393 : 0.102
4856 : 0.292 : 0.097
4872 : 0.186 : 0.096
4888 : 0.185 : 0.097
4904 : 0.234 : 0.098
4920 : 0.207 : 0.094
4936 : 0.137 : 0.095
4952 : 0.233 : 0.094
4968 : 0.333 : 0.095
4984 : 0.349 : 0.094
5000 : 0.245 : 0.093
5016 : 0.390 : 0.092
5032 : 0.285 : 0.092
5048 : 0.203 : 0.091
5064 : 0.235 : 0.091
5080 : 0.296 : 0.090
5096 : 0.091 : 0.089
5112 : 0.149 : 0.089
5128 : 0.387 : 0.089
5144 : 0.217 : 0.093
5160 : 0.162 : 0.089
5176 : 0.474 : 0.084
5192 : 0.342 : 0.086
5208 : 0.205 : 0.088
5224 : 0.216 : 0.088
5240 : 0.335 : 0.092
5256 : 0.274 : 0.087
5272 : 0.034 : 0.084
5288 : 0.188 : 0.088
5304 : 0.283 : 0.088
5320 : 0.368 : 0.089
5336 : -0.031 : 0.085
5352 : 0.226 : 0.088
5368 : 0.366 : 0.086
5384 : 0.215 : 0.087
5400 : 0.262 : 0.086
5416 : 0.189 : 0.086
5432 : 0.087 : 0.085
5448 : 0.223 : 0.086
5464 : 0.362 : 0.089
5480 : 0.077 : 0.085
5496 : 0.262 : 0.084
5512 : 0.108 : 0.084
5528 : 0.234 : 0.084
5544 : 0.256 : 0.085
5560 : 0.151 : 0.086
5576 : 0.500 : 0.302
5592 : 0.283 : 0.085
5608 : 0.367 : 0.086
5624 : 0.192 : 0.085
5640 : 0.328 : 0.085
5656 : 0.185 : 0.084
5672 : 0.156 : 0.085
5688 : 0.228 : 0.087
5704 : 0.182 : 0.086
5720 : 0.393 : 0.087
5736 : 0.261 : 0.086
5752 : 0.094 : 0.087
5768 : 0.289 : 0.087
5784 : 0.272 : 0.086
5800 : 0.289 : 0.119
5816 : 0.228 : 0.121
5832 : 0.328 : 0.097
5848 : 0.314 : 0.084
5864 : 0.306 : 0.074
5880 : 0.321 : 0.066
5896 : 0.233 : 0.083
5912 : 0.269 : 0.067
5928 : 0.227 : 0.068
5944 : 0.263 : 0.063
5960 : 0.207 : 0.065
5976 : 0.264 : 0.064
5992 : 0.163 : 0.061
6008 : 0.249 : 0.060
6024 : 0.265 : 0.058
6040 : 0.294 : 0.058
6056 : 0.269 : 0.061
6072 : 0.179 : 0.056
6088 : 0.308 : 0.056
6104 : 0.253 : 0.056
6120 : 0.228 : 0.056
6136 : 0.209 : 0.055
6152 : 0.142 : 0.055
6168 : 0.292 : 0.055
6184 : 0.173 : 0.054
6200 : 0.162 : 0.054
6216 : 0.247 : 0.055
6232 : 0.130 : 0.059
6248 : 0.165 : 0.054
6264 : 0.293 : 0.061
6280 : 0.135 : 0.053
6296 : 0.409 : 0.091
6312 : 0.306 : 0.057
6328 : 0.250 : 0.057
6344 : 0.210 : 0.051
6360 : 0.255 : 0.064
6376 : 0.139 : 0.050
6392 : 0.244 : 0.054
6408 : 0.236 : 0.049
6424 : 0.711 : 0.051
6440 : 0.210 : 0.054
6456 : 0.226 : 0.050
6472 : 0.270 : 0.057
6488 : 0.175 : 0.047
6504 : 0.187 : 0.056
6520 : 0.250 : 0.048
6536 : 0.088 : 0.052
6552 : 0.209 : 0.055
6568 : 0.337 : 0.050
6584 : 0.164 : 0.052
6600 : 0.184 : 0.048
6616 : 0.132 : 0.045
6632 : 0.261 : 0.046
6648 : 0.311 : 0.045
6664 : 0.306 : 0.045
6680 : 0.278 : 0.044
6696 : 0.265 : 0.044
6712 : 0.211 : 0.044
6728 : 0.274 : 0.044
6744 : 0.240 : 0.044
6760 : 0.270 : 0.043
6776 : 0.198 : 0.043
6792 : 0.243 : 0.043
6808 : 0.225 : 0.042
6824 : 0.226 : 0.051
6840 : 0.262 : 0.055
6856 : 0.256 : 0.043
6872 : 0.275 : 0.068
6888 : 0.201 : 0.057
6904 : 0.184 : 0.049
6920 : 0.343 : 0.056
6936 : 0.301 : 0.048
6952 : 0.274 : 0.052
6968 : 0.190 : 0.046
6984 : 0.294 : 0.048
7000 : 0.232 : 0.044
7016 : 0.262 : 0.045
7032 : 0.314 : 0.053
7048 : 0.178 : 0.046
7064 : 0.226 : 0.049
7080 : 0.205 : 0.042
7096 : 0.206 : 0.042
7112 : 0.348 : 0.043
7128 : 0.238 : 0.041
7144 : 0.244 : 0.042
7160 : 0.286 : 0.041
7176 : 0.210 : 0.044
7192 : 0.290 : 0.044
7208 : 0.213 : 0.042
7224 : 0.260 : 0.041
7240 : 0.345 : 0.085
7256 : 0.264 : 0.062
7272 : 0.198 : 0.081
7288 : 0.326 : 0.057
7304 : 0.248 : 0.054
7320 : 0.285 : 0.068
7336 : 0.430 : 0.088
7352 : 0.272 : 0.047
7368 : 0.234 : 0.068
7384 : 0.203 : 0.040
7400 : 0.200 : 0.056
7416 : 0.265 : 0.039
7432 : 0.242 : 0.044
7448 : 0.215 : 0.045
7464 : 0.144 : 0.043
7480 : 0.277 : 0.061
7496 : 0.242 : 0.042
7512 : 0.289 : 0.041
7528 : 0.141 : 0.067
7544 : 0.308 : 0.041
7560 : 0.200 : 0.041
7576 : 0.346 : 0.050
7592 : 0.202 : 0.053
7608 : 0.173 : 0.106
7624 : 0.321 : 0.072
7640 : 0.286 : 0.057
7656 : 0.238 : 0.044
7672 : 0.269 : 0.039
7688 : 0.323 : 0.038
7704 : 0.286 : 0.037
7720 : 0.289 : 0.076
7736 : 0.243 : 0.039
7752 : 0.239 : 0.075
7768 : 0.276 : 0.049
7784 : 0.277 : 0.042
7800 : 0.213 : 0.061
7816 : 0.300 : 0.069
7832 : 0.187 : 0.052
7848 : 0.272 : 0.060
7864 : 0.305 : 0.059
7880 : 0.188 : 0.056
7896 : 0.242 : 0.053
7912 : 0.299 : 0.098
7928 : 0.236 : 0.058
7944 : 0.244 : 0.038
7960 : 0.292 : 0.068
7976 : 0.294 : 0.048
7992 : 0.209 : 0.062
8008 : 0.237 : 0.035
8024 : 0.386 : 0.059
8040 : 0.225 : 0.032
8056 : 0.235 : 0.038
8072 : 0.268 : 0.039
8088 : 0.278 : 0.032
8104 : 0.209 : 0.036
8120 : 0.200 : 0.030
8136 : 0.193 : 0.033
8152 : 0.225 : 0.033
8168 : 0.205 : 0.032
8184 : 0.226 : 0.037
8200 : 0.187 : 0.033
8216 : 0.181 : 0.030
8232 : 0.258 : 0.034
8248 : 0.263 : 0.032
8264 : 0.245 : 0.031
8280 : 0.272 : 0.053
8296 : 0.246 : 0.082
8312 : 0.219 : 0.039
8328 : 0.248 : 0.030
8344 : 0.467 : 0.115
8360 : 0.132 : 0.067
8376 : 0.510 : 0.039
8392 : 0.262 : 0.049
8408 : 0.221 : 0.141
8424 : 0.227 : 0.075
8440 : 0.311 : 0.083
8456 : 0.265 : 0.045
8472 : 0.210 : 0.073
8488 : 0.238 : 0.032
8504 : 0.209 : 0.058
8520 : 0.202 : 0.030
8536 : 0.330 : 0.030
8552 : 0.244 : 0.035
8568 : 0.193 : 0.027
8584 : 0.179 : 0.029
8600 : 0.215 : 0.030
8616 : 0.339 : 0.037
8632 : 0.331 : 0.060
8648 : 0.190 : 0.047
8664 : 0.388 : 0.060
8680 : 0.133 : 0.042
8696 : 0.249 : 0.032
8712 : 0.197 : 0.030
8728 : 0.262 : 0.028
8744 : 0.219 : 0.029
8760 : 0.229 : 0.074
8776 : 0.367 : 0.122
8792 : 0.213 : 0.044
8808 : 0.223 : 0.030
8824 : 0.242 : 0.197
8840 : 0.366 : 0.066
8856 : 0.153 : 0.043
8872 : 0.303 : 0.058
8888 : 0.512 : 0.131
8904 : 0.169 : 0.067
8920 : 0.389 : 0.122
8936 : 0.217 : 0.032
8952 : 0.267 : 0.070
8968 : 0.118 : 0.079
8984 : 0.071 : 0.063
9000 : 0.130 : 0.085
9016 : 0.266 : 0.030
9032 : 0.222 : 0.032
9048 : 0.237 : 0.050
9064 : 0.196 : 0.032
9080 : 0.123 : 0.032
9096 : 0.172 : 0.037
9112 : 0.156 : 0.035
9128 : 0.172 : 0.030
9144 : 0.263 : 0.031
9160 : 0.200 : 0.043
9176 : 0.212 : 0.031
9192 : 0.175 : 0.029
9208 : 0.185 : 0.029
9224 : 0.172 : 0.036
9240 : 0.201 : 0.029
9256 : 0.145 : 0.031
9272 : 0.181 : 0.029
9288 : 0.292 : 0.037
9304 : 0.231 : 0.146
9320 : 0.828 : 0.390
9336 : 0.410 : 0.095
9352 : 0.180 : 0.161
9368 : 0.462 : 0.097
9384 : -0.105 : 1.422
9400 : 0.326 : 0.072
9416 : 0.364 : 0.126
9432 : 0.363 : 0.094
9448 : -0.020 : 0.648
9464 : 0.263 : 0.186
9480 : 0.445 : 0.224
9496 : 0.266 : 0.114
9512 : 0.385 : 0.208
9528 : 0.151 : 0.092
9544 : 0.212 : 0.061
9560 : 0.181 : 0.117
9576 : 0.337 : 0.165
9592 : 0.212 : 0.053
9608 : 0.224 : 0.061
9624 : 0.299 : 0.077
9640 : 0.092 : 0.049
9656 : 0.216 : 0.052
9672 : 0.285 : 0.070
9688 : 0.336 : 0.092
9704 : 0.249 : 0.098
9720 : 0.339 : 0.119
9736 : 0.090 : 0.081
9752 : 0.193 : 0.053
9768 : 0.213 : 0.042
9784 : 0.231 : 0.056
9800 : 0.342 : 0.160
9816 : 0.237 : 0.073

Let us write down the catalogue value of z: 0.722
